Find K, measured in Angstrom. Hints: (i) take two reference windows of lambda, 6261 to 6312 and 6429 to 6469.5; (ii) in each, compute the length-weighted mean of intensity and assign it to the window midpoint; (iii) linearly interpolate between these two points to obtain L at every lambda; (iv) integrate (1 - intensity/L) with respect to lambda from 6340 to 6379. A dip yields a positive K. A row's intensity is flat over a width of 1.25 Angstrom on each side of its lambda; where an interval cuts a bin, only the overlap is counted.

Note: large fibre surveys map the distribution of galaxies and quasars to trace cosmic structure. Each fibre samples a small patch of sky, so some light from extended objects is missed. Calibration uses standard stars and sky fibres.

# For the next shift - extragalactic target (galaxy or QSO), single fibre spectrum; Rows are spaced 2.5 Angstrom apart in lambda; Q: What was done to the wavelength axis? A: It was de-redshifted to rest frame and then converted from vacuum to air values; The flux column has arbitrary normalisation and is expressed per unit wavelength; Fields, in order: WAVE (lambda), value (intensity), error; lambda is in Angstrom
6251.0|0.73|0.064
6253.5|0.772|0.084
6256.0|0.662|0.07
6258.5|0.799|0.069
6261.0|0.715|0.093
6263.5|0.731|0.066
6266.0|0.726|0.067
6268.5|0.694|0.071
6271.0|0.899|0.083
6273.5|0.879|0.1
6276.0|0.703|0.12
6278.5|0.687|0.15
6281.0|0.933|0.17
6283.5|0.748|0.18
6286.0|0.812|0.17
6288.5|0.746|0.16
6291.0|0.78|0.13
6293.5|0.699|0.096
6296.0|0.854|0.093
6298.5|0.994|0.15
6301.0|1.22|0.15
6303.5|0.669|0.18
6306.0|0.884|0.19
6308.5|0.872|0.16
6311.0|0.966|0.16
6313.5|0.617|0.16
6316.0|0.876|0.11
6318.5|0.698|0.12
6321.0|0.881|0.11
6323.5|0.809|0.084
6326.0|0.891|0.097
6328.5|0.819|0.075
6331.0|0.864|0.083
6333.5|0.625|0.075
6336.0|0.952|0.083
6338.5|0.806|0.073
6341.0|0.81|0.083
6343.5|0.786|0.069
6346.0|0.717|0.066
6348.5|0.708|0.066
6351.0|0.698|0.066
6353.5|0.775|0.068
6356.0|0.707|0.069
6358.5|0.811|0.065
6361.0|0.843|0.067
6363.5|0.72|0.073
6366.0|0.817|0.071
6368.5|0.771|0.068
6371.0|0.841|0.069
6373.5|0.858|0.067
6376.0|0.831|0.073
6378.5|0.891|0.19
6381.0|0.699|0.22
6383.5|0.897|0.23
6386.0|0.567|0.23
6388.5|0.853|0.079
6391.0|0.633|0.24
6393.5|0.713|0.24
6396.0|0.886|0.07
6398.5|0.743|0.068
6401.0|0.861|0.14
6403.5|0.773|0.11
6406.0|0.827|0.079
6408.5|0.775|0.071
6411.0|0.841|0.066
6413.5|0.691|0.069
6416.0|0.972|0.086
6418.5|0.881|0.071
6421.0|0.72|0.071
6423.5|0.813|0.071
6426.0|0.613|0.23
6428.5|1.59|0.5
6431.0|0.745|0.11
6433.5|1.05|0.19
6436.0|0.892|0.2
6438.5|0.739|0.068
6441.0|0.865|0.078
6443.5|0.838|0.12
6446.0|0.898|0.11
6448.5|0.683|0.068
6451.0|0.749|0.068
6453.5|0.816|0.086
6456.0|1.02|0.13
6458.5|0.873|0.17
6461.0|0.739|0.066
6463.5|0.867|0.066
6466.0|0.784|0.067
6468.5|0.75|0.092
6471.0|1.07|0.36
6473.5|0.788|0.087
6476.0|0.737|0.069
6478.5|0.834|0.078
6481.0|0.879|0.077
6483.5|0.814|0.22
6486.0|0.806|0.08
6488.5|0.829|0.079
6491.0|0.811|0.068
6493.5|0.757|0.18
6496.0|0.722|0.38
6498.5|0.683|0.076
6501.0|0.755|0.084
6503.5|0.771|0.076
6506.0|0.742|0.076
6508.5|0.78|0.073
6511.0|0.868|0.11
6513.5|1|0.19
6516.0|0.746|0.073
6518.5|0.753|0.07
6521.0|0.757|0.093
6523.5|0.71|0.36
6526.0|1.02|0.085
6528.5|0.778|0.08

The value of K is 2.3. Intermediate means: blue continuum 0.821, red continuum 0.846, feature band 0.784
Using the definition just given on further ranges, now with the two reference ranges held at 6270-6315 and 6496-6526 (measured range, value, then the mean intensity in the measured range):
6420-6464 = -3.4 Angstrom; 0.862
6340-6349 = 0.7 Angstrom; 0.758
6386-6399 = 1.0 Angstrom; 0.748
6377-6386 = 0.2 Angstrom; 0.793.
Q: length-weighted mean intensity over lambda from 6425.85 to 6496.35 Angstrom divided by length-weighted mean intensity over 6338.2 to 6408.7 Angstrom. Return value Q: 1.09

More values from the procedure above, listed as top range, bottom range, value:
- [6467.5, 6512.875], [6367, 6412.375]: 1.01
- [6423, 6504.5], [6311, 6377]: 1.05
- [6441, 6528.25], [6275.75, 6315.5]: 0.98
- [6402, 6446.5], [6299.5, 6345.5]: 1.03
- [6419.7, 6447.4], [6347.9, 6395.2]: 1.15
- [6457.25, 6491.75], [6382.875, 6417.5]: 1.05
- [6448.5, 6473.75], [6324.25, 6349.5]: 1.05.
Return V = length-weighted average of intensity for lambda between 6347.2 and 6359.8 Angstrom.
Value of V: 0.74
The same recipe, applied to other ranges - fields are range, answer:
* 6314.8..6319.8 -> 0.787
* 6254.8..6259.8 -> 0.731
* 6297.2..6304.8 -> 0.96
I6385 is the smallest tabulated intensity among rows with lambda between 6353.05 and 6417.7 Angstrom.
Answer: 0.567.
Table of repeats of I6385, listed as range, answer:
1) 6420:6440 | 0.613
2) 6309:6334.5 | 0.617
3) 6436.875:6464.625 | 0.683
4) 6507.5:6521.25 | 0.746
